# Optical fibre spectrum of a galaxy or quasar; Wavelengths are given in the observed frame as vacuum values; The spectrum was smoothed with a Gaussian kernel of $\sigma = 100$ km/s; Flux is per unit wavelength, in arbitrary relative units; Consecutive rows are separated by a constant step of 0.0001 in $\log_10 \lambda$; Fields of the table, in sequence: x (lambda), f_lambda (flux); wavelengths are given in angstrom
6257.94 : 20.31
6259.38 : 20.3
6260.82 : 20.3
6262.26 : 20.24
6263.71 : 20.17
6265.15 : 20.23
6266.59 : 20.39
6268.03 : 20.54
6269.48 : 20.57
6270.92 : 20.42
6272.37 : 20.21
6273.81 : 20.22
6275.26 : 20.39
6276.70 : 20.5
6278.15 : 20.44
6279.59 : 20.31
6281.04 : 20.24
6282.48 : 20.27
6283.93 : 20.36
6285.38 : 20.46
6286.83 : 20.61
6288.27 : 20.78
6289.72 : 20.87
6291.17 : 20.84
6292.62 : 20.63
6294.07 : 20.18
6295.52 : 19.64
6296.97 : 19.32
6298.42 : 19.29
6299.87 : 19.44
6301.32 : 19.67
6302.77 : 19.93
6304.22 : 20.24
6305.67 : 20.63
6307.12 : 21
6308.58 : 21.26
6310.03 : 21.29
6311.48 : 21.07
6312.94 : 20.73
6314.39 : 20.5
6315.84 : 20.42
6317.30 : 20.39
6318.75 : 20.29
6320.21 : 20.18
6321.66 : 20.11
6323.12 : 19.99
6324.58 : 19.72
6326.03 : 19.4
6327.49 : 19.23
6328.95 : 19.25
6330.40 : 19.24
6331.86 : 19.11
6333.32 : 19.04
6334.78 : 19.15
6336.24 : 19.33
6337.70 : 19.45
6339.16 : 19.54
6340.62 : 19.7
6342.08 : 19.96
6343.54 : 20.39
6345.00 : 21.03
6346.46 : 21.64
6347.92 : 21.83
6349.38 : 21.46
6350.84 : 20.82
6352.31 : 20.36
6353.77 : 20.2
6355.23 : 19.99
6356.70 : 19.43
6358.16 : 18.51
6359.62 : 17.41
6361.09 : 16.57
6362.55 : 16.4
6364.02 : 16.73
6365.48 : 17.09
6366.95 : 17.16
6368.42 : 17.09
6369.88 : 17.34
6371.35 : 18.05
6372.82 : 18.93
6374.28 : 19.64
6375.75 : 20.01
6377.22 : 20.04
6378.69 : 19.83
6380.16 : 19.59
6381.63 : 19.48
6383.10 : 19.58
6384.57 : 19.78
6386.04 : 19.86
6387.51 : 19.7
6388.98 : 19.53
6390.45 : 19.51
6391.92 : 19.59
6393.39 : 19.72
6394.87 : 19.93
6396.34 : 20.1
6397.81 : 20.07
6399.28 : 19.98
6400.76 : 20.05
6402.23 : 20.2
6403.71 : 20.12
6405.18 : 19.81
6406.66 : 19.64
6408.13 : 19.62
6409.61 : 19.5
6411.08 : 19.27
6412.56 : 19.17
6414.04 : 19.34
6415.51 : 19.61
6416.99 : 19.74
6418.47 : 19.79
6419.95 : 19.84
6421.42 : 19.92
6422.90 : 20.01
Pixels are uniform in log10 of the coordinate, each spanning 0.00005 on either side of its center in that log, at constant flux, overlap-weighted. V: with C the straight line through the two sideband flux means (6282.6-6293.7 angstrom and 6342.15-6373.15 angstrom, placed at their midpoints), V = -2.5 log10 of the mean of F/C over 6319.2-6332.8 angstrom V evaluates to 0.01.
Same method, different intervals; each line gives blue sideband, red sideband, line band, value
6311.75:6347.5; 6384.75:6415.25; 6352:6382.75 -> 0.07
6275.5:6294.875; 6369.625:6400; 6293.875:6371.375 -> 0.03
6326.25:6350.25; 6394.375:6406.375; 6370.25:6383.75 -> 0.03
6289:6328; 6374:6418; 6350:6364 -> 0.07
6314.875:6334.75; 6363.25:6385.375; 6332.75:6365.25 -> -0.01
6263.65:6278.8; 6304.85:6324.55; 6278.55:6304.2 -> 0.02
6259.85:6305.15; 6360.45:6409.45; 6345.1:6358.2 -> -0.06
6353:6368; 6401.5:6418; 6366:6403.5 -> -0.03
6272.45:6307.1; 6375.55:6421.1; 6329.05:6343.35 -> 0.03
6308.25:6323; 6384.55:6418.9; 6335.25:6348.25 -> 0.00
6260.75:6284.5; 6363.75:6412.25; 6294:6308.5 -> 0.01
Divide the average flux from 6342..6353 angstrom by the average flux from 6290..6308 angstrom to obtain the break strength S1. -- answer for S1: 1.0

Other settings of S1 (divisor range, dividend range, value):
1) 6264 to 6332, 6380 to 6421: 0.97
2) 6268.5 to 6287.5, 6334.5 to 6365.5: 0.96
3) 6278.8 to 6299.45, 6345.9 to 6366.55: 0.94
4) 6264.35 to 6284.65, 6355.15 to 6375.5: 0.88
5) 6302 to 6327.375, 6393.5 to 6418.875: 0.97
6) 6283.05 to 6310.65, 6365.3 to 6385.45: 0.93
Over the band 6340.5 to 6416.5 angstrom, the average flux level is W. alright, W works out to 19.4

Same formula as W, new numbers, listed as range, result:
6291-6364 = 19.9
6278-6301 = 20.2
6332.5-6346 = 19.8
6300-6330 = 20.2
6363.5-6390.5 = 18.9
